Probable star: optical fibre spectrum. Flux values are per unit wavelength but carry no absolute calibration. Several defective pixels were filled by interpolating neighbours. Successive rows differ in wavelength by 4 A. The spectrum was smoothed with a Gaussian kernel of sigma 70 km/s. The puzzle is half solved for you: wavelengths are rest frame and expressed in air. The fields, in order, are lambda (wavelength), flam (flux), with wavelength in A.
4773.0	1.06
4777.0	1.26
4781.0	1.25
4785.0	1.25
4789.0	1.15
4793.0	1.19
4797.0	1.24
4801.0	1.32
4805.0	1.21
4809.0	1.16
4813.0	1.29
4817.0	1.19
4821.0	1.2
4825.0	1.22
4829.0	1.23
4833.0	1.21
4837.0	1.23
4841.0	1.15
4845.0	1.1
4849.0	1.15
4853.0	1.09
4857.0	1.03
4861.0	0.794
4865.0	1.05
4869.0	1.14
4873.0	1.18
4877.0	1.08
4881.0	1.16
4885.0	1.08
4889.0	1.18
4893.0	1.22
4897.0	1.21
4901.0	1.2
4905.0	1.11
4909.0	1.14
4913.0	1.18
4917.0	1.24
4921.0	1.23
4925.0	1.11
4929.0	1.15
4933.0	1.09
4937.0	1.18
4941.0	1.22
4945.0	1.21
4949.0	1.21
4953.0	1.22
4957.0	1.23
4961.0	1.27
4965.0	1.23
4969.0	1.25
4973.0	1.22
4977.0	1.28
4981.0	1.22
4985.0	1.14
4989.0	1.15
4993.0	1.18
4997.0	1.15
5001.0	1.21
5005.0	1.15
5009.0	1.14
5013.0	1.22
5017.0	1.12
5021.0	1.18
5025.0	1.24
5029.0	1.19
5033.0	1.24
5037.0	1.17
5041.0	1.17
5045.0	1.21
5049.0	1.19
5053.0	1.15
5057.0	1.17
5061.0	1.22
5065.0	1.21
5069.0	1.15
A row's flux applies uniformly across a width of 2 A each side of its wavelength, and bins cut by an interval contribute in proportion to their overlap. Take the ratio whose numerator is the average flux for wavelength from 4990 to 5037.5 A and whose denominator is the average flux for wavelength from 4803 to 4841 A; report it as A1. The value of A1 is 0.98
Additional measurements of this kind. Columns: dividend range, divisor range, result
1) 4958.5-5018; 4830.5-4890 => 1.08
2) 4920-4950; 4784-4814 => 0.96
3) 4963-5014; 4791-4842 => 0.98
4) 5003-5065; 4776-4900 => 1.01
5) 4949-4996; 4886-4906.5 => 1.03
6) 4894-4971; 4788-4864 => 1.03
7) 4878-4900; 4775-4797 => 0.96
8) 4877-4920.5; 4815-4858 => 1.00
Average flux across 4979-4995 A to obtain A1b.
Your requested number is 1.17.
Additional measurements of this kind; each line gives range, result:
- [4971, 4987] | 1.21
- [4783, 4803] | 1.23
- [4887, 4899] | 1.2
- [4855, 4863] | 0.912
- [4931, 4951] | 1.18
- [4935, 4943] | 1.2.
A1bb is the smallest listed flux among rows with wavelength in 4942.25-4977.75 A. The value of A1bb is 1.21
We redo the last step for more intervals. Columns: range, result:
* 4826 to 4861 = 0.794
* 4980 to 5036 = 1.12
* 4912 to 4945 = 1.09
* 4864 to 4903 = 1.05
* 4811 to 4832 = 1.19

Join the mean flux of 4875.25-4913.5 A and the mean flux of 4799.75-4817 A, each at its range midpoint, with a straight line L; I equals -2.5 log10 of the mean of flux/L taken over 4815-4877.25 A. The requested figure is 0.07 mag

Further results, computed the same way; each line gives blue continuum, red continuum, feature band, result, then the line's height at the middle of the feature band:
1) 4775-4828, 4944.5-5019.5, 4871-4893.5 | 0.06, 1.21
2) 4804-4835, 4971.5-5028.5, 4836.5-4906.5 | 0.08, 1.21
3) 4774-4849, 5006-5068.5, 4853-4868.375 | 0.21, 1.2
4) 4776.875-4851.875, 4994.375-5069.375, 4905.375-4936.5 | 0.03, 1.2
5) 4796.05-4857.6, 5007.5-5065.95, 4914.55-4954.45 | 0.00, 1.19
